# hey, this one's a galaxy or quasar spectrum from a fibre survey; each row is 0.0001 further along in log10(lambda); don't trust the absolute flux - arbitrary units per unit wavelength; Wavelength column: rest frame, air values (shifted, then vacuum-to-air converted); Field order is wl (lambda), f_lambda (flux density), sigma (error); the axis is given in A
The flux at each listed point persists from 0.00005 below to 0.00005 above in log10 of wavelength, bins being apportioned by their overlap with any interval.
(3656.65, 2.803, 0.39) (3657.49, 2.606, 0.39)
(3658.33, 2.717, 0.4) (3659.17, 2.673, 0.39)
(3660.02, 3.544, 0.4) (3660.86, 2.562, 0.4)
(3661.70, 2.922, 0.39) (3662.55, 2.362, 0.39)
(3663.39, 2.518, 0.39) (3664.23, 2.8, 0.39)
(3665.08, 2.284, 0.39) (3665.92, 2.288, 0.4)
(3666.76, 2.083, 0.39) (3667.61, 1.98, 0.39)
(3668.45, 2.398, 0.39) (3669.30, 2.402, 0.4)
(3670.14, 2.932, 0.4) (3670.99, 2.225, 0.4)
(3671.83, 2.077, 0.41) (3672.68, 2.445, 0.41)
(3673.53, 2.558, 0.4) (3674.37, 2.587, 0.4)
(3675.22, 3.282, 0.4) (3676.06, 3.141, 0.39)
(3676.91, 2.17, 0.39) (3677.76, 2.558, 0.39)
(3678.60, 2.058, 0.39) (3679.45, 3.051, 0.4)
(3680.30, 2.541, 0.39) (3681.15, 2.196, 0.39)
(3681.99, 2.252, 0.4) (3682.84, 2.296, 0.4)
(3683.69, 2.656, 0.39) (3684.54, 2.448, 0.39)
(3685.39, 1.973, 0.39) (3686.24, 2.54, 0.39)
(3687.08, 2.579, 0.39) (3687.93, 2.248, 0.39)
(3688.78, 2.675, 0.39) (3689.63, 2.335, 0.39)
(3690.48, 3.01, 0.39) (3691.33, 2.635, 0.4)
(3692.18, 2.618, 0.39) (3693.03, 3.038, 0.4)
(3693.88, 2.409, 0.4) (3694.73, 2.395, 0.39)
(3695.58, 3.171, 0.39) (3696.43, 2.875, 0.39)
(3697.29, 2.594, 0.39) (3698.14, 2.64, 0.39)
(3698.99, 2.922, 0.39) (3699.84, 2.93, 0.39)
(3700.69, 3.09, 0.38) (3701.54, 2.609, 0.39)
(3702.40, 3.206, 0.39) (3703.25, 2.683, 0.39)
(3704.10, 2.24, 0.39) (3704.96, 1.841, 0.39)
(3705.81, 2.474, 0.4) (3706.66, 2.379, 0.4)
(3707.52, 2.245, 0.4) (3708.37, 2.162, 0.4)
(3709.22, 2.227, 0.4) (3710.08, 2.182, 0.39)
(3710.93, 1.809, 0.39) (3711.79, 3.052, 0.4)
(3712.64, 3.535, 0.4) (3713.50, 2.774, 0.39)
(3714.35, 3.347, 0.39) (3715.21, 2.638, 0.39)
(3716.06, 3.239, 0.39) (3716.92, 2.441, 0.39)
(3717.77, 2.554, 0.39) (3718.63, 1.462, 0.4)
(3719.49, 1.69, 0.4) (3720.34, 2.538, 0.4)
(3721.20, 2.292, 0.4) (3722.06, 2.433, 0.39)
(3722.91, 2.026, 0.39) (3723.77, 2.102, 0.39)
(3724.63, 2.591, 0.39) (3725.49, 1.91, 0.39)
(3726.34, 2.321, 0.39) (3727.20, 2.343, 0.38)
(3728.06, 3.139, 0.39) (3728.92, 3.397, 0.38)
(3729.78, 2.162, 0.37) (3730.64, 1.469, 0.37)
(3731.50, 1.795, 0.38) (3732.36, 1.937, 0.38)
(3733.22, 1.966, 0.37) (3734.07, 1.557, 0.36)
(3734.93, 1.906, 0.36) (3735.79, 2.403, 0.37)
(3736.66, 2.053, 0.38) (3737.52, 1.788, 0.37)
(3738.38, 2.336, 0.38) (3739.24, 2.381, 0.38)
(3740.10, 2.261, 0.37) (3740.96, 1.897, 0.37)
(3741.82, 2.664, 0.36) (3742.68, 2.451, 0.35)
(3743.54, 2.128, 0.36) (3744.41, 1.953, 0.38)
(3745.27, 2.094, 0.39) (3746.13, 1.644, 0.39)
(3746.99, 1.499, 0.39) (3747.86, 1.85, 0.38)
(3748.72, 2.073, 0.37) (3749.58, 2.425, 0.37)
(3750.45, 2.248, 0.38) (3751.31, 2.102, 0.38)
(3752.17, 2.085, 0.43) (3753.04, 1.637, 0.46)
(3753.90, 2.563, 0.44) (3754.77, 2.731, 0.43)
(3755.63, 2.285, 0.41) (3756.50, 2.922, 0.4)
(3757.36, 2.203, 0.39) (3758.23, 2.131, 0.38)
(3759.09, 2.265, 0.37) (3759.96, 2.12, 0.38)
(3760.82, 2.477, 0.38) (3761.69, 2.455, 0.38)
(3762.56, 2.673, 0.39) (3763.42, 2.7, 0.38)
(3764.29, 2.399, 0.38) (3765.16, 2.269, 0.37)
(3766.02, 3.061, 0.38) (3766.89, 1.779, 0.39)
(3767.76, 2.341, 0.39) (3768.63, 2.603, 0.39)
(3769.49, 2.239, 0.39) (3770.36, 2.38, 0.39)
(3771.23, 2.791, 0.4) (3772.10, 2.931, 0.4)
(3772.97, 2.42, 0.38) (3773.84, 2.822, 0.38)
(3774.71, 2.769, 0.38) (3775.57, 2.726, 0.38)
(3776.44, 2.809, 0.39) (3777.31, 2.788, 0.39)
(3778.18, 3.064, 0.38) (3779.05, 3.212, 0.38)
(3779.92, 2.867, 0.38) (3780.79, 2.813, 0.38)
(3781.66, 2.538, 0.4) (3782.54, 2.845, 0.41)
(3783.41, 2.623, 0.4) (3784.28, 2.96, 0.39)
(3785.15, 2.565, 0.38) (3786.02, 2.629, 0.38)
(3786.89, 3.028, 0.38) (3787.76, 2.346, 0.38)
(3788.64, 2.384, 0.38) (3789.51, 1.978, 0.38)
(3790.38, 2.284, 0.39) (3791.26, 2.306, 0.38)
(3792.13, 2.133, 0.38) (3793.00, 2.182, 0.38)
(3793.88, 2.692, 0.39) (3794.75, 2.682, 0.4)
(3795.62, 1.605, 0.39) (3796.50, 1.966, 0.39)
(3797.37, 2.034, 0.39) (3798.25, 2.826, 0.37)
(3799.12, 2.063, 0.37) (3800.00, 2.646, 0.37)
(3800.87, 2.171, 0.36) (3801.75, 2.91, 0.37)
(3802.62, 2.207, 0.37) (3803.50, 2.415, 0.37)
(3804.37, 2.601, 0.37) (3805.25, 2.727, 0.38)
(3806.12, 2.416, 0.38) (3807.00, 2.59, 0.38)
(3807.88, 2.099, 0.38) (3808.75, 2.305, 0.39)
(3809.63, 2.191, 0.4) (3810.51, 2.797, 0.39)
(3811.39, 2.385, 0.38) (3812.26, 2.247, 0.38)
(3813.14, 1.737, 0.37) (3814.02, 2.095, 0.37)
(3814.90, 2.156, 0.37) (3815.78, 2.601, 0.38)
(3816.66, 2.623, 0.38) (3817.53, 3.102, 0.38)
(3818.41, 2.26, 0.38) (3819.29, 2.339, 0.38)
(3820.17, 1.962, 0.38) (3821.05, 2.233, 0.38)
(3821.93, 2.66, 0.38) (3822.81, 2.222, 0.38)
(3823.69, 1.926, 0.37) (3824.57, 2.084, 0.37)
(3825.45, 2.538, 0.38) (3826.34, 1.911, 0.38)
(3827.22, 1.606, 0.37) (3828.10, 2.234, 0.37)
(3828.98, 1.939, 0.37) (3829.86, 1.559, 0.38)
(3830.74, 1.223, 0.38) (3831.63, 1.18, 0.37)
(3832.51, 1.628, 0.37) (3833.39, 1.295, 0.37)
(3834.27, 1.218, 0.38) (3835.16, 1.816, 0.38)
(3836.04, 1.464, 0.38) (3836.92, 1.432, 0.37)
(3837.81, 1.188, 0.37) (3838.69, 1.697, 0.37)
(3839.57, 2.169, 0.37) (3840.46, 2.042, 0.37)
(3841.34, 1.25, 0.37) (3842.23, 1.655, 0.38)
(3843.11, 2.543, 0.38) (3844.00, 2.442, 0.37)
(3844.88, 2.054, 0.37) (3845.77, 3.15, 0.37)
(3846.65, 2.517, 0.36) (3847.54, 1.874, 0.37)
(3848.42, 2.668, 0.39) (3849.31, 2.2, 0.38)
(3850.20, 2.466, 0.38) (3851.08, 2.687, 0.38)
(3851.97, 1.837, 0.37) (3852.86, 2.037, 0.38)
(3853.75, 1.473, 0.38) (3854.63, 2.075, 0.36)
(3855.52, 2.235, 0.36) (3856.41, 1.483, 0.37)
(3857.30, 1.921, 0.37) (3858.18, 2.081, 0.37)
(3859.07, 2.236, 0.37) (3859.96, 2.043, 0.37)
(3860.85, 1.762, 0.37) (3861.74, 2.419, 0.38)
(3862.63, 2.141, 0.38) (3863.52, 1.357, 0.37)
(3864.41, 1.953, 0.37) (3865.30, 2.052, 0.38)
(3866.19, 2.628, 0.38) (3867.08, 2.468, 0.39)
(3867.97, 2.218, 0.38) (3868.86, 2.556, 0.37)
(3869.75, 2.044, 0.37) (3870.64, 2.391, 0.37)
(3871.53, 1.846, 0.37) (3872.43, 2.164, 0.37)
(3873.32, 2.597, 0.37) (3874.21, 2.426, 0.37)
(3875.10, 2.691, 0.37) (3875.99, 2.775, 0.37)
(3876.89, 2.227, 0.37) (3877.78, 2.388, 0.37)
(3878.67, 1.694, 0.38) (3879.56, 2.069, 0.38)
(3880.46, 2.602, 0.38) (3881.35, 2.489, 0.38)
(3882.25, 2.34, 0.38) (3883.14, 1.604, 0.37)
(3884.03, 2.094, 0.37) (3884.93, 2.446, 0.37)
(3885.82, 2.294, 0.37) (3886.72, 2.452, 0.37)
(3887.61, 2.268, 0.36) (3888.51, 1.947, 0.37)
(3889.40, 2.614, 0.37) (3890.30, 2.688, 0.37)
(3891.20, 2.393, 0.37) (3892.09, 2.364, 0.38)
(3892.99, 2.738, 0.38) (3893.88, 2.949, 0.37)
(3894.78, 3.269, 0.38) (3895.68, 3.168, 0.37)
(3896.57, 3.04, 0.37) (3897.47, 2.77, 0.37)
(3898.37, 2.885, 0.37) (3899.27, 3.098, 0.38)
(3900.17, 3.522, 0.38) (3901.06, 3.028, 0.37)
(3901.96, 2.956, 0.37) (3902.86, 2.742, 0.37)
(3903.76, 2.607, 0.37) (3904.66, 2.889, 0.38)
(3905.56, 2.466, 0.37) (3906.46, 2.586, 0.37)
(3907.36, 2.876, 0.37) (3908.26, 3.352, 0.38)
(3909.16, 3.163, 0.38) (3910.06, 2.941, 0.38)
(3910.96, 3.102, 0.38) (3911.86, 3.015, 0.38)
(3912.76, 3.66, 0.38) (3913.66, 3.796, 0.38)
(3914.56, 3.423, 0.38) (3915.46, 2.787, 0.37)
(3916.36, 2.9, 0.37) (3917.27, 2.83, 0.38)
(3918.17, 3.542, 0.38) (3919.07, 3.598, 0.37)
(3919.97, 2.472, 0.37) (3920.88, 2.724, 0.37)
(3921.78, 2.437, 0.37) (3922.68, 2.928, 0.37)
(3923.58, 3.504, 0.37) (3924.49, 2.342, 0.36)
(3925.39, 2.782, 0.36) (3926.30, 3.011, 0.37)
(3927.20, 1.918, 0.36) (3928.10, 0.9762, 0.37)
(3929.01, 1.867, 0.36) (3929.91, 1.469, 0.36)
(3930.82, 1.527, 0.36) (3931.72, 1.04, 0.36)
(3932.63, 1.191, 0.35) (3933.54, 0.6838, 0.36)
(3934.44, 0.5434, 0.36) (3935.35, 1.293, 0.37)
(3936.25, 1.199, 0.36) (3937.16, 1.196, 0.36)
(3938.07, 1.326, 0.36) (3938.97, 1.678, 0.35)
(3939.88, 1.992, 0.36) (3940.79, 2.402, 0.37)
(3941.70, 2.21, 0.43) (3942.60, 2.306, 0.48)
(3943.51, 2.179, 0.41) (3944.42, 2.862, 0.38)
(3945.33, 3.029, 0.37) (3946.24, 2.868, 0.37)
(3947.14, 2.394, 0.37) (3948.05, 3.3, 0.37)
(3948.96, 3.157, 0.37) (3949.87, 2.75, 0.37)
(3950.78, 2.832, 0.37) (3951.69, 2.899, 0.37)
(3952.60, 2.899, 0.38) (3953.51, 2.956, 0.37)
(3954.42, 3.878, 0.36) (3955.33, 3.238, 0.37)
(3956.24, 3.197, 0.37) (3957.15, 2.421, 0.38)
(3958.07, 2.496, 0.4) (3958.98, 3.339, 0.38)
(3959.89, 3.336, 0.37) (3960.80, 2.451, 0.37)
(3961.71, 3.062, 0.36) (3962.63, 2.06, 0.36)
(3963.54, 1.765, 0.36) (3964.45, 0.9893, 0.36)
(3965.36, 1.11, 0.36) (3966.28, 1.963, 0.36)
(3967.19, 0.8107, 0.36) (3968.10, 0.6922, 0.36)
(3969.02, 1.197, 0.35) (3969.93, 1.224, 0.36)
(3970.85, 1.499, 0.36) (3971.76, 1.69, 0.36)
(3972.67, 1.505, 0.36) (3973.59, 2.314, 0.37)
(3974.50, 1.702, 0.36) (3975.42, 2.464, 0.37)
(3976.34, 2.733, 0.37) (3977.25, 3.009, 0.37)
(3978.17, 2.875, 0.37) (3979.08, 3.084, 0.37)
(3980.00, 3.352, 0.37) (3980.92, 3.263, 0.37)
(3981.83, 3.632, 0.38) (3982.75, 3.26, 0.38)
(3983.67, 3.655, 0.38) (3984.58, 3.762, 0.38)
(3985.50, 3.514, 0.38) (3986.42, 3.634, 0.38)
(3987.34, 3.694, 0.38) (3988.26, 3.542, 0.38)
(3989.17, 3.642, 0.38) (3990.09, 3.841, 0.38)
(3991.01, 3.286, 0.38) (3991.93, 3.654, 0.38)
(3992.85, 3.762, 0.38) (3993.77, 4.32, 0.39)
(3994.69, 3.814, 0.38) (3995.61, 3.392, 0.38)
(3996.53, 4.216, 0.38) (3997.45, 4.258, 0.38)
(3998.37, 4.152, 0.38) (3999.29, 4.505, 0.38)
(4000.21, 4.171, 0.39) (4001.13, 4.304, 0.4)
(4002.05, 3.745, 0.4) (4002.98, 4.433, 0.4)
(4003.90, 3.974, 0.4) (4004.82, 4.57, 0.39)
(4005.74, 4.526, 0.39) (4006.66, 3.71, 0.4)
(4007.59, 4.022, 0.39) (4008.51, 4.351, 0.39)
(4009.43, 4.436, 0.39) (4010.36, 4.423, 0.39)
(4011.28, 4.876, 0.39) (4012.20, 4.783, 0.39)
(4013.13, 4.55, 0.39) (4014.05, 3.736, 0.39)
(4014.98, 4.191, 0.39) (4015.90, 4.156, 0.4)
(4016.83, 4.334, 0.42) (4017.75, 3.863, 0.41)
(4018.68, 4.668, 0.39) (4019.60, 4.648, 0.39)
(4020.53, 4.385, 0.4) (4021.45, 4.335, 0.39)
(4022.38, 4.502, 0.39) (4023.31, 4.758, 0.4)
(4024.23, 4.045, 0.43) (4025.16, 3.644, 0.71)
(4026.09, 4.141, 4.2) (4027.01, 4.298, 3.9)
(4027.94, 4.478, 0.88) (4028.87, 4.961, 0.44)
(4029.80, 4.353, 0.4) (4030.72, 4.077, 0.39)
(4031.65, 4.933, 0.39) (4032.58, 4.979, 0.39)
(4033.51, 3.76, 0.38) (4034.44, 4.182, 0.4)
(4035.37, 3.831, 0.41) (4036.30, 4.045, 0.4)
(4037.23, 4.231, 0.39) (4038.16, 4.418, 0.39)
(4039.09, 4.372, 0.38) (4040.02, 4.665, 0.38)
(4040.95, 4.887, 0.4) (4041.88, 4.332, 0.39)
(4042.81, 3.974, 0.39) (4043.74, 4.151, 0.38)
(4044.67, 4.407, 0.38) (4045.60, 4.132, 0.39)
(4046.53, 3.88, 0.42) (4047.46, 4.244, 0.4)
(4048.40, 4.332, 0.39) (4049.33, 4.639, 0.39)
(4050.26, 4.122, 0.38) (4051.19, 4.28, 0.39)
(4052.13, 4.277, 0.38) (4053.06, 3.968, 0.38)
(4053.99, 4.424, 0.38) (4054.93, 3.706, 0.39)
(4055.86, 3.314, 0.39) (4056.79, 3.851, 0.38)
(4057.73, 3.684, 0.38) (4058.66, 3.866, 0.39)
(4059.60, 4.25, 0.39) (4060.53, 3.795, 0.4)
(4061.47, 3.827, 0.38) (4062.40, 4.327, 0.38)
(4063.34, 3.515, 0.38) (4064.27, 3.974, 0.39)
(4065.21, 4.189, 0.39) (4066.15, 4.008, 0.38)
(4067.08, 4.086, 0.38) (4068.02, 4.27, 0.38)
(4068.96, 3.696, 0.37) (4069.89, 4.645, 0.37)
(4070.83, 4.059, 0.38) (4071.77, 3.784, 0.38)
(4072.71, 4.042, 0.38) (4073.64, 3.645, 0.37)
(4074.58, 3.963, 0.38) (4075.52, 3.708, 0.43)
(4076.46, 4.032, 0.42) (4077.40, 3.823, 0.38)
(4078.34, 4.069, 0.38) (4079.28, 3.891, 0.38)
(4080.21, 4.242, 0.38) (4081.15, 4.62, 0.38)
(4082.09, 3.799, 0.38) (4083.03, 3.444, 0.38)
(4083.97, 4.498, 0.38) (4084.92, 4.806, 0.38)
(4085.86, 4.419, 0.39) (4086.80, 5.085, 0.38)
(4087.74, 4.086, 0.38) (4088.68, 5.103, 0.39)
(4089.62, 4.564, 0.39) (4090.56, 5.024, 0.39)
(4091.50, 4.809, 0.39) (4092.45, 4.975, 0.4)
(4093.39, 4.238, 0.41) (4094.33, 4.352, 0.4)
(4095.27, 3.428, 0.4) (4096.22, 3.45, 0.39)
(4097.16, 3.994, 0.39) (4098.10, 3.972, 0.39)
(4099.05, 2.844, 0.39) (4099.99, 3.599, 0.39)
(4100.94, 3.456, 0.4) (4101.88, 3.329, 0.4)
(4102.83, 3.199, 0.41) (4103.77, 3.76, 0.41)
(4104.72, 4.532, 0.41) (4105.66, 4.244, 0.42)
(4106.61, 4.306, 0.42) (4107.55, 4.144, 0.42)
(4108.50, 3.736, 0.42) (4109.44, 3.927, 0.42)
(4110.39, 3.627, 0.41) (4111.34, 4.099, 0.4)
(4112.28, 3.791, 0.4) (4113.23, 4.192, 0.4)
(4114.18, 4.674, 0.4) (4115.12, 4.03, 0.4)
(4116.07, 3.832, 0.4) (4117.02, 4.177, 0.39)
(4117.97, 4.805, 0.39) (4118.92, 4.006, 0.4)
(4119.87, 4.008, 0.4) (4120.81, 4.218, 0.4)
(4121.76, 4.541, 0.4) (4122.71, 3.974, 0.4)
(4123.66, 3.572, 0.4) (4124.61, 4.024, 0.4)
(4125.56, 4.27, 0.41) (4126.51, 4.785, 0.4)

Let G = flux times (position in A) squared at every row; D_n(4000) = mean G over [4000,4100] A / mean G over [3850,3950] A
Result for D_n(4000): 1.9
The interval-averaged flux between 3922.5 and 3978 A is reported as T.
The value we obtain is 2.16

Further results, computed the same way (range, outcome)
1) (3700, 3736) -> 2.39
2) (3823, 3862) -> 1.94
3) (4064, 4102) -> 4.11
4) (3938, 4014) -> 3.09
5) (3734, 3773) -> 2.27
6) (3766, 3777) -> 2.57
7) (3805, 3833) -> 2.17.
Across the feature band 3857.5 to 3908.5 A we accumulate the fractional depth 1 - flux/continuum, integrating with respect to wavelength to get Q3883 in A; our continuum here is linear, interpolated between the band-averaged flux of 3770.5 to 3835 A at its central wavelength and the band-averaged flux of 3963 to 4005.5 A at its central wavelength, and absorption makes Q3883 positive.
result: 3.8 A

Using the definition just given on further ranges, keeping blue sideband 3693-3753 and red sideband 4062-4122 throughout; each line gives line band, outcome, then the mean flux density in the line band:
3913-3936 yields 6.9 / 2.31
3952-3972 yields 7.3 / 2.2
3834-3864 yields 9.7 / 1.99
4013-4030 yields -2.5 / 4.31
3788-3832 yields 8.2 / 2.24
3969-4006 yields 2.5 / 3.37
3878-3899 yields 4.3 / 2.49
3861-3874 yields 3.6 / 2.2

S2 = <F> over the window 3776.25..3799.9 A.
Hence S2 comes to 2.52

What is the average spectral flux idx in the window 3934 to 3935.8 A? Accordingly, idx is 0.92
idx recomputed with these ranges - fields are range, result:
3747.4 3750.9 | 2.14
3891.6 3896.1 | 2.89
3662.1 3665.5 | 2.49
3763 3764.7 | 2.55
